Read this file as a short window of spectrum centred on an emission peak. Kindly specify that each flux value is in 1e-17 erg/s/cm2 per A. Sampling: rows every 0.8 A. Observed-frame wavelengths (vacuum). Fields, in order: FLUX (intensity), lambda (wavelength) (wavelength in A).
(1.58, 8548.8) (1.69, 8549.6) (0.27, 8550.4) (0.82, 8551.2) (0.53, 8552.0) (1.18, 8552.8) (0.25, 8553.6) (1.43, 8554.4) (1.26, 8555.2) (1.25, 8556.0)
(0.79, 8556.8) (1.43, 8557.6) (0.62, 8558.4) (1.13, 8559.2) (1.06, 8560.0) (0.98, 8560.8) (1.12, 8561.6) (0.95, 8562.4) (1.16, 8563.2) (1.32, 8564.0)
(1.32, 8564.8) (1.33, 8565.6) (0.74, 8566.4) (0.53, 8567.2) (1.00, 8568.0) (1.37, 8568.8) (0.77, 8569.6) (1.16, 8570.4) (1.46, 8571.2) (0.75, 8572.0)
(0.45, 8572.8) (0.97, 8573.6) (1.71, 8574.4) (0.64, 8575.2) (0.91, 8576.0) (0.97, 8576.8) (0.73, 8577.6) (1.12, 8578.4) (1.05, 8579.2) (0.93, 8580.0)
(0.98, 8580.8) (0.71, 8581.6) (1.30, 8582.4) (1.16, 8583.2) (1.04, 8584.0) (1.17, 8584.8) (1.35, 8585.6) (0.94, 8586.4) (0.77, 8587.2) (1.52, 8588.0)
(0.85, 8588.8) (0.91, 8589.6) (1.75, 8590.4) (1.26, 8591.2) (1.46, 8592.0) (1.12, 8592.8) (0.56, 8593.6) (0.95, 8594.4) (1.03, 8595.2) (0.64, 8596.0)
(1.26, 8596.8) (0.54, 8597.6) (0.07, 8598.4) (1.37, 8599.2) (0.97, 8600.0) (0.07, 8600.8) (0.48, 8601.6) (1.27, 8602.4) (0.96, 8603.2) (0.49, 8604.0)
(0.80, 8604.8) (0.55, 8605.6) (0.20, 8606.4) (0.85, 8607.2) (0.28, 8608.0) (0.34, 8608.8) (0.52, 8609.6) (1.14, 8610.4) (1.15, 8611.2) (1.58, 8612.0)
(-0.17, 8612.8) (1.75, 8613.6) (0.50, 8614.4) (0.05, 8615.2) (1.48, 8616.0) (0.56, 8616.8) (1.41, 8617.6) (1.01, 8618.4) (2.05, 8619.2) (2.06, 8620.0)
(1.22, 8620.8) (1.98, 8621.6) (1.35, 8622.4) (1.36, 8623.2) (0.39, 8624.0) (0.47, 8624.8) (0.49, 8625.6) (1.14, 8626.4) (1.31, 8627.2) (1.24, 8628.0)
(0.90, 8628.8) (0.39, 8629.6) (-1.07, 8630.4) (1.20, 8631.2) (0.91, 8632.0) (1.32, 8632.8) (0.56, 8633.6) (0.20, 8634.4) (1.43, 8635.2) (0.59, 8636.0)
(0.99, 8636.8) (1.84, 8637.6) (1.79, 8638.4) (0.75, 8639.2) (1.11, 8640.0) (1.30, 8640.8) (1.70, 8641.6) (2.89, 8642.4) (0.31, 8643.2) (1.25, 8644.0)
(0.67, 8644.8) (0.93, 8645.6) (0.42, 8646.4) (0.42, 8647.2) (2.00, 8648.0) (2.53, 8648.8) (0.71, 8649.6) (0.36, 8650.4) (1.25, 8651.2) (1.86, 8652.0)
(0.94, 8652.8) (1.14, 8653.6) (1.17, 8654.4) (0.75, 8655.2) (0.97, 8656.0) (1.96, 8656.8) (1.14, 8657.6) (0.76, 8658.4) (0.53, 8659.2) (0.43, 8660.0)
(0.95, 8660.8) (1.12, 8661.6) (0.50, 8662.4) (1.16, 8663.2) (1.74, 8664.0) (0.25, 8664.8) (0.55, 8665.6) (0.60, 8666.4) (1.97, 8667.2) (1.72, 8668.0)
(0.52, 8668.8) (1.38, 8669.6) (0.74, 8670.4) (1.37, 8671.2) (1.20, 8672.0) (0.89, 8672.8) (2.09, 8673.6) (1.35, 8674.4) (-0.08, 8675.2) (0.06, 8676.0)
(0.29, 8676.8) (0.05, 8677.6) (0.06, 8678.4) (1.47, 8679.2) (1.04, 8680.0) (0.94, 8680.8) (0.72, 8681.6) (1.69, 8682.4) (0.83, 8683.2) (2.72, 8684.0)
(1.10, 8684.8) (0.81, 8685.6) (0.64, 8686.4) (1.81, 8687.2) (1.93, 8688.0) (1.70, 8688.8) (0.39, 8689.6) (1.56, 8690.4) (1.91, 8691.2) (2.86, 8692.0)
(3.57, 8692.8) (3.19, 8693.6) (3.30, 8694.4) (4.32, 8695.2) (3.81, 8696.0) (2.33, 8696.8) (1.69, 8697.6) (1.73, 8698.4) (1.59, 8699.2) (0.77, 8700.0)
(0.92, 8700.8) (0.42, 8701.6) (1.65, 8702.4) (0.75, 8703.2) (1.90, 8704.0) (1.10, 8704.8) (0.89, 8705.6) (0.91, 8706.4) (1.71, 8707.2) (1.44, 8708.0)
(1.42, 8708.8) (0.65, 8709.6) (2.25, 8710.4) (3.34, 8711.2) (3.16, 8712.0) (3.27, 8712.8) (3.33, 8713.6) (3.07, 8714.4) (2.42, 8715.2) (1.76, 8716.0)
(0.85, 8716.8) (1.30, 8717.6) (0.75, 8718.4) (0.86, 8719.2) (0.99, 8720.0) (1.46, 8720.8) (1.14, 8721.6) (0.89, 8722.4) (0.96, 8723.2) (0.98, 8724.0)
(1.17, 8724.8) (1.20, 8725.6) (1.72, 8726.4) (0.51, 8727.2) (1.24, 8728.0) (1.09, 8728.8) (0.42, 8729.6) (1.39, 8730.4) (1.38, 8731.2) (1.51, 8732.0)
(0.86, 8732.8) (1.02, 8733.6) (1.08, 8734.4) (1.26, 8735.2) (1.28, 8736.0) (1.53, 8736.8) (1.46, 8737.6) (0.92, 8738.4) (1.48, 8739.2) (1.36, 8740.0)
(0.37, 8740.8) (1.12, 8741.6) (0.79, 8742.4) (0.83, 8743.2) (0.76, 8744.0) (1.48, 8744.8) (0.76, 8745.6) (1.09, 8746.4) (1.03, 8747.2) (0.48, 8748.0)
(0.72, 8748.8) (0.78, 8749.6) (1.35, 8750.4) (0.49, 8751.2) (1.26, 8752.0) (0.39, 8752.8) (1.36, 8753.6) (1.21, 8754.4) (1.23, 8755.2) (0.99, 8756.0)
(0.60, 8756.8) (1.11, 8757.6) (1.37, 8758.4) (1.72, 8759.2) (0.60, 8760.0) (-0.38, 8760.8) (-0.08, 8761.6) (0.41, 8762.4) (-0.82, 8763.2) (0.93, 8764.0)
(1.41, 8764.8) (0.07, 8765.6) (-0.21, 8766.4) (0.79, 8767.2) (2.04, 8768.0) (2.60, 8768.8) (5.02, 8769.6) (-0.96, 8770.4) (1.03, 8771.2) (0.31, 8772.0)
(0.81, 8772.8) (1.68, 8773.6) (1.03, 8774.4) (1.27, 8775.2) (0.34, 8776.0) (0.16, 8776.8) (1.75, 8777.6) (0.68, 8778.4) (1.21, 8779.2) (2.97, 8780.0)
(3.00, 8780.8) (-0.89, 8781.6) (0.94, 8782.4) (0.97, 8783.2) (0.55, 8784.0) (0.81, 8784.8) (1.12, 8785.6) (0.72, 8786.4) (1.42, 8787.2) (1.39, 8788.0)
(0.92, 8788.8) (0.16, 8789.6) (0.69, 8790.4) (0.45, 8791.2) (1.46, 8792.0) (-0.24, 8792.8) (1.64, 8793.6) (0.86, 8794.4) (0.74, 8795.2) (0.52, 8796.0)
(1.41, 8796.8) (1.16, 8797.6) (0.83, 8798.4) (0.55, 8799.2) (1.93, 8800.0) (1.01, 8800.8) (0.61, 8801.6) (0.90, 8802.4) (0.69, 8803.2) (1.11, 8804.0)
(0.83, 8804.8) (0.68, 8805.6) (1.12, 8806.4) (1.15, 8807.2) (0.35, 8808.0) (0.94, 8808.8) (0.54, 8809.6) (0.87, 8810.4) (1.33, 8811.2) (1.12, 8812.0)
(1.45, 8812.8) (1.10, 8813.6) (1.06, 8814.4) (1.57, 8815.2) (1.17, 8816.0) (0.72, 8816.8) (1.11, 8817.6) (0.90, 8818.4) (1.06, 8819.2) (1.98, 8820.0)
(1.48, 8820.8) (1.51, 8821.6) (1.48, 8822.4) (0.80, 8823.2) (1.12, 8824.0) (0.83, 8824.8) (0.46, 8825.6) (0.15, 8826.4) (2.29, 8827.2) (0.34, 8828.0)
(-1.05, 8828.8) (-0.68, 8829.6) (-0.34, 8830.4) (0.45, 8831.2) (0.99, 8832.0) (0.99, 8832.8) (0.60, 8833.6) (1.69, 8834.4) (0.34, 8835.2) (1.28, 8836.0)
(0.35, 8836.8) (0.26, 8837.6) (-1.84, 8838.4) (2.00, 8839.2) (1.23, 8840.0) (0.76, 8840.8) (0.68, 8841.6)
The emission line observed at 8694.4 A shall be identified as [S II] 6716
